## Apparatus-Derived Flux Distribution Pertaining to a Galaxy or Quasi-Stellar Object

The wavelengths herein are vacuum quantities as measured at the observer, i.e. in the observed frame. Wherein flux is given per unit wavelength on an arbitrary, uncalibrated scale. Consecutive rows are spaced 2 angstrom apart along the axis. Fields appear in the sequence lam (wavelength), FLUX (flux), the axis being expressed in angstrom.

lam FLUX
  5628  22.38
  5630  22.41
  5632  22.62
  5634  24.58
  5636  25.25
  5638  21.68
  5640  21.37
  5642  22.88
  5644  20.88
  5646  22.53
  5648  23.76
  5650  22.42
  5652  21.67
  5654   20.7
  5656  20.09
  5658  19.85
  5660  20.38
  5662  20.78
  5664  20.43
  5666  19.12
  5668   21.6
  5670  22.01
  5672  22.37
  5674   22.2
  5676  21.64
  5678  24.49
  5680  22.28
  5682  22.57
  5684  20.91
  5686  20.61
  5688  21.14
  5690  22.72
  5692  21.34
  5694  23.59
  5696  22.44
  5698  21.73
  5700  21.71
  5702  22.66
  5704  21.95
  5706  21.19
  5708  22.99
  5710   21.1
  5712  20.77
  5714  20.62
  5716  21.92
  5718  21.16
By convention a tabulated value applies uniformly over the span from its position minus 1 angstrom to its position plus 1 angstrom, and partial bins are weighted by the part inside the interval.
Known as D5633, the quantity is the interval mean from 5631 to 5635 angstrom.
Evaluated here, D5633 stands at 23.6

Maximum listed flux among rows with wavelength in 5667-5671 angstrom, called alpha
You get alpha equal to 22.01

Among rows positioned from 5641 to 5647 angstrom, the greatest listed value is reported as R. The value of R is 22.88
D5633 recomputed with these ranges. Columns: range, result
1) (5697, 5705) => 22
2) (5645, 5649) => 23.1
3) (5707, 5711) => 22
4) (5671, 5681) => 22.6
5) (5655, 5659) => 20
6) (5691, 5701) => 22.2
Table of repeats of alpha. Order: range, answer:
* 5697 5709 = 22.99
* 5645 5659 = 23.76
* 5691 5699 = 23.59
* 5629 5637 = 25.25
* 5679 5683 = 22.57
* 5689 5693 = 22.72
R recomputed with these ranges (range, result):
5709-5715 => 21.1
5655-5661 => 20.38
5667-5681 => 24.49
